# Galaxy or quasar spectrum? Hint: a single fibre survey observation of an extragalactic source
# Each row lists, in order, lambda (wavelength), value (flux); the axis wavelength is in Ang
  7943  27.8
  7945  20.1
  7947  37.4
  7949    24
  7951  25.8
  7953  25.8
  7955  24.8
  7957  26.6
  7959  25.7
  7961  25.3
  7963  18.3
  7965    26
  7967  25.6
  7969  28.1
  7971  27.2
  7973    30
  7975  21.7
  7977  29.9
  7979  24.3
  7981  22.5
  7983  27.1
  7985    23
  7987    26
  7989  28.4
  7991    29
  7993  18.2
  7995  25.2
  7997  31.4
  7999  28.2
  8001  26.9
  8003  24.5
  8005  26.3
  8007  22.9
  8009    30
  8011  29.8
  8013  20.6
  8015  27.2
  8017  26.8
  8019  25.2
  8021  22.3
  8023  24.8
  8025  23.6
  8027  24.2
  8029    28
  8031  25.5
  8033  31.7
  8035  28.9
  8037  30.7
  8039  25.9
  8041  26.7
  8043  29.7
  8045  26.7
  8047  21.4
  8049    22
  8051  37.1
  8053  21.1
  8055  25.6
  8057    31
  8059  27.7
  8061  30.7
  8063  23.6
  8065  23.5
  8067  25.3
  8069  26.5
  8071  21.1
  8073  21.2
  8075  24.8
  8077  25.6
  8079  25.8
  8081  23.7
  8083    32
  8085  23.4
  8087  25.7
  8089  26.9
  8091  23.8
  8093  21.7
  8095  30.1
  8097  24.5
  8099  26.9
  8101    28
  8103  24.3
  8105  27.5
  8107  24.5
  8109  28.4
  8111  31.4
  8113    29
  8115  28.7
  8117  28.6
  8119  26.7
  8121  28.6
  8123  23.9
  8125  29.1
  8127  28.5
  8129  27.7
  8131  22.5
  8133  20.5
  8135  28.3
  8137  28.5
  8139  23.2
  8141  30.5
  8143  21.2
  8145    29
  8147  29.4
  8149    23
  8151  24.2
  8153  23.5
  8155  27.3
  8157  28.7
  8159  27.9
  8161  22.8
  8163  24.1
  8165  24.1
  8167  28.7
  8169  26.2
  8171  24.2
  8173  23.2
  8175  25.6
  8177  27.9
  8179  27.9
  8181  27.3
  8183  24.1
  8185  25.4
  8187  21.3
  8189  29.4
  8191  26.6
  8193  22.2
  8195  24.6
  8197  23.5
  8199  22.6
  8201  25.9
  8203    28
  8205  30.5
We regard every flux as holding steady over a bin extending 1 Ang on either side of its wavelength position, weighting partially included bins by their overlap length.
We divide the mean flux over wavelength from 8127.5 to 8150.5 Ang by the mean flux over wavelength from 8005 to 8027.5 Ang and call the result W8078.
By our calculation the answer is 1.0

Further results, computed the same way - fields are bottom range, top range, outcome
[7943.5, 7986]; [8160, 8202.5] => 0.98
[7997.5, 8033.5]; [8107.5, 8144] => 1.03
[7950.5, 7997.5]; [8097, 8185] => 1.03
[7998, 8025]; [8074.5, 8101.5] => 1.01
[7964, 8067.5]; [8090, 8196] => 0.99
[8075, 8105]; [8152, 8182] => 1.00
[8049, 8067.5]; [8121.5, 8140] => 0.96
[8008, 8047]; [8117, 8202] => 0.97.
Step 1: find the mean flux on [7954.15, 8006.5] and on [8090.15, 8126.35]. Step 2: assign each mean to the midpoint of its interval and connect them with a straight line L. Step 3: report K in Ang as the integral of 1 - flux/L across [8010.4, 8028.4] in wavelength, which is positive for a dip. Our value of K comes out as 0.8 Ang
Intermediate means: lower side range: 25.8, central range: 24.9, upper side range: 27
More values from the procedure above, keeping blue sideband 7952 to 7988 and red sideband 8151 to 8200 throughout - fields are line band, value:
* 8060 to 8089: 0.1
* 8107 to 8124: -1.7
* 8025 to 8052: -2.1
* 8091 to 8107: -0.3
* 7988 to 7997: -0.2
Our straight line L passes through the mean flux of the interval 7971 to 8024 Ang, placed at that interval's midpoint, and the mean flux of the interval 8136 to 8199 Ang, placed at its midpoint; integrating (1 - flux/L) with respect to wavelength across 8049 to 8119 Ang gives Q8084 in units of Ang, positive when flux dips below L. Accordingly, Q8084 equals -1.8 Ang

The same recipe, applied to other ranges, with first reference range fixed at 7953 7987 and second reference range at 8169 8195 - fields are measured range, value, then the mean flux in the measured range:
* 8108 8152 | -2.49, 26.9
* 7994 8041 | -2.10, 26.6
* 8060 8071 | -0.03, 25.5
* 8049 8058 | -0.90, 28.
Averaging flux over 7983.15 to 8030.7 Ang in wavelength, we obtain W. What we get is 25.8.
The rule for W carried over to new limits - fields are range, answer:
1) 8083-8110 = 26.1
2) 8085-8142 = 26.7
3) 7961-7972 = 25.1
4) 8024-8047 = 27.2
